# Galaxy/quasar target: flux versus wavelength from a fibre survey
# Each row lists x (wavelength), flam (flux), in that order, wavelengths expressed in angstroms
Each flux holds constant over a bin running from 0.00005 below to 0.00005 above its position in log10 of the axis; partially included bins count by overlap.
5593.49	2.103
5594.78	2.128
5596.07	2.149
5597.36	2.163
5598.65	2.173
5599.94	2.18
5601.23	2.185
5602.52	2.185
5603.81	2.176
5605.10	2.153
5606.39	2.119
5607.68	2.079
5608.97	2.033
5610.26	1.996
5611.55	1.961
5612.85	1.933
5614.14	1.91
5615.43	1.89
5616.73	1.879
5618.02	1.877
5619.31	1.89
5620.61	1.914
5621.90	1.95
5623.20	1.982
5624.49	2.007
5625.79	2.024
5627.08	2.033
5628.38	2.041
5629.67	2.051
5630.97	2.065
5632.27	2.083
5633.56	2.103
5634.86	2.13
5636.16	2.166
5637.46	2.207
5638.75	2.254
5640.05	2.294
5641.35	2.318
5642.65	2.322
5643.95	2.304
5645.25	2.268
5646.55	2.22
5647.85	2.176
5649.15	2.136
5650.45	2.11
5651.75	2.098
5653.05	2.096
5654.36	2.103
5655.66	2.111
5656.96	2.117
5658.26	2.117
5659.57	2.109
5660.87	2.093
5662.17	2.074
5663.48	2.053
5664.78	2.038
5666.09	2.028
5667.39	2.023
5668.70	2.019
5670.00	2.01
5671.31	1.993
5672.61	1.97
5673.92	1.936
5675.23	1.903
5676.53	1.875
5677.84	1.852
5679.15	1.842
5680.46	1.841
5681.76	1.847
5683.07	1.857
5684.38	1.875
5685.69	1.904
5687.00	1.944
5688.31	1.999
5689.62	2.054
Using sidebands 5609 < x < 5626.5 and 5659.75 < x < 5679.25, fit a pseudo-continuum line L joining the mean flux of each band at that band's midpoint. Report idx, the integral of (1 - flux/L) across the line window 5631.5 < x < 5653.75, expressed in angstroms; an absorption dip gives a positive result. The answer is -2.6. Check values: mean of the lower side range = 1.94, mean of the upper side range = 1.99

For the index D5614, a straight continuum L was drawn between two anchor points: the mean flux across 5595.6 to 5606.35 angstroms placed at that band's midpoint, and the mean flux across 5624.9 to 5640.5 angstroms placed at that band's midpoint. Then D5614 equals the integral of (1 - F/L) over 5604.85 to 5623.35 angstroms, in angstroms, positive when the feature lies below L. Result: 1.6 angstroms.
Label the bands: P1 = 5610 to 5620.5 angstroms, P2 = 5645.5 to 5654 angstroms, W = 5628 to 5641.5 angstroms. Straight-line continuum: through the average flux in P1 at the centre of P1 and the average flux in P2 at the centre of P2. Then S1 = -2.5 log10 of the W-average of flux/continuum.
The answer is -0.06 mag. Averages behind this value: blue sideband 1.91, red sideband 2.14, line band 2.15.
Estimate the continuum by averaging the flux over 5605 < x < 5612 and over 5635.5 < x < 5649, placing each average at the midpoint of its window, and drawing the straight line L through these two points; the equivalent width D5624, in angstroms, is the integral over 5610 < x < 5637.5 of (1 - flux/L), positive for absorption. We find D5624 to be 1.8 angstroms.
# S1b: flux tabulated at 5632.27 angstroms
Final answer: 2.083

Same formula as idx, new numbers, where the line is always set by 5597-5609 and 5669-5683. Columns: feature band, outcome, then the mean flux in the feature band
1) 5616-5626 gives 0.7 angstroms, 1.94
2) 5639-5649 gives -1.2 angstroms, 2.26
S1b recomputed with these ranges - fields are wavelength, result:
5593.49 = 2.103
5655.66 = 2.111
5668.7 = 2.019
